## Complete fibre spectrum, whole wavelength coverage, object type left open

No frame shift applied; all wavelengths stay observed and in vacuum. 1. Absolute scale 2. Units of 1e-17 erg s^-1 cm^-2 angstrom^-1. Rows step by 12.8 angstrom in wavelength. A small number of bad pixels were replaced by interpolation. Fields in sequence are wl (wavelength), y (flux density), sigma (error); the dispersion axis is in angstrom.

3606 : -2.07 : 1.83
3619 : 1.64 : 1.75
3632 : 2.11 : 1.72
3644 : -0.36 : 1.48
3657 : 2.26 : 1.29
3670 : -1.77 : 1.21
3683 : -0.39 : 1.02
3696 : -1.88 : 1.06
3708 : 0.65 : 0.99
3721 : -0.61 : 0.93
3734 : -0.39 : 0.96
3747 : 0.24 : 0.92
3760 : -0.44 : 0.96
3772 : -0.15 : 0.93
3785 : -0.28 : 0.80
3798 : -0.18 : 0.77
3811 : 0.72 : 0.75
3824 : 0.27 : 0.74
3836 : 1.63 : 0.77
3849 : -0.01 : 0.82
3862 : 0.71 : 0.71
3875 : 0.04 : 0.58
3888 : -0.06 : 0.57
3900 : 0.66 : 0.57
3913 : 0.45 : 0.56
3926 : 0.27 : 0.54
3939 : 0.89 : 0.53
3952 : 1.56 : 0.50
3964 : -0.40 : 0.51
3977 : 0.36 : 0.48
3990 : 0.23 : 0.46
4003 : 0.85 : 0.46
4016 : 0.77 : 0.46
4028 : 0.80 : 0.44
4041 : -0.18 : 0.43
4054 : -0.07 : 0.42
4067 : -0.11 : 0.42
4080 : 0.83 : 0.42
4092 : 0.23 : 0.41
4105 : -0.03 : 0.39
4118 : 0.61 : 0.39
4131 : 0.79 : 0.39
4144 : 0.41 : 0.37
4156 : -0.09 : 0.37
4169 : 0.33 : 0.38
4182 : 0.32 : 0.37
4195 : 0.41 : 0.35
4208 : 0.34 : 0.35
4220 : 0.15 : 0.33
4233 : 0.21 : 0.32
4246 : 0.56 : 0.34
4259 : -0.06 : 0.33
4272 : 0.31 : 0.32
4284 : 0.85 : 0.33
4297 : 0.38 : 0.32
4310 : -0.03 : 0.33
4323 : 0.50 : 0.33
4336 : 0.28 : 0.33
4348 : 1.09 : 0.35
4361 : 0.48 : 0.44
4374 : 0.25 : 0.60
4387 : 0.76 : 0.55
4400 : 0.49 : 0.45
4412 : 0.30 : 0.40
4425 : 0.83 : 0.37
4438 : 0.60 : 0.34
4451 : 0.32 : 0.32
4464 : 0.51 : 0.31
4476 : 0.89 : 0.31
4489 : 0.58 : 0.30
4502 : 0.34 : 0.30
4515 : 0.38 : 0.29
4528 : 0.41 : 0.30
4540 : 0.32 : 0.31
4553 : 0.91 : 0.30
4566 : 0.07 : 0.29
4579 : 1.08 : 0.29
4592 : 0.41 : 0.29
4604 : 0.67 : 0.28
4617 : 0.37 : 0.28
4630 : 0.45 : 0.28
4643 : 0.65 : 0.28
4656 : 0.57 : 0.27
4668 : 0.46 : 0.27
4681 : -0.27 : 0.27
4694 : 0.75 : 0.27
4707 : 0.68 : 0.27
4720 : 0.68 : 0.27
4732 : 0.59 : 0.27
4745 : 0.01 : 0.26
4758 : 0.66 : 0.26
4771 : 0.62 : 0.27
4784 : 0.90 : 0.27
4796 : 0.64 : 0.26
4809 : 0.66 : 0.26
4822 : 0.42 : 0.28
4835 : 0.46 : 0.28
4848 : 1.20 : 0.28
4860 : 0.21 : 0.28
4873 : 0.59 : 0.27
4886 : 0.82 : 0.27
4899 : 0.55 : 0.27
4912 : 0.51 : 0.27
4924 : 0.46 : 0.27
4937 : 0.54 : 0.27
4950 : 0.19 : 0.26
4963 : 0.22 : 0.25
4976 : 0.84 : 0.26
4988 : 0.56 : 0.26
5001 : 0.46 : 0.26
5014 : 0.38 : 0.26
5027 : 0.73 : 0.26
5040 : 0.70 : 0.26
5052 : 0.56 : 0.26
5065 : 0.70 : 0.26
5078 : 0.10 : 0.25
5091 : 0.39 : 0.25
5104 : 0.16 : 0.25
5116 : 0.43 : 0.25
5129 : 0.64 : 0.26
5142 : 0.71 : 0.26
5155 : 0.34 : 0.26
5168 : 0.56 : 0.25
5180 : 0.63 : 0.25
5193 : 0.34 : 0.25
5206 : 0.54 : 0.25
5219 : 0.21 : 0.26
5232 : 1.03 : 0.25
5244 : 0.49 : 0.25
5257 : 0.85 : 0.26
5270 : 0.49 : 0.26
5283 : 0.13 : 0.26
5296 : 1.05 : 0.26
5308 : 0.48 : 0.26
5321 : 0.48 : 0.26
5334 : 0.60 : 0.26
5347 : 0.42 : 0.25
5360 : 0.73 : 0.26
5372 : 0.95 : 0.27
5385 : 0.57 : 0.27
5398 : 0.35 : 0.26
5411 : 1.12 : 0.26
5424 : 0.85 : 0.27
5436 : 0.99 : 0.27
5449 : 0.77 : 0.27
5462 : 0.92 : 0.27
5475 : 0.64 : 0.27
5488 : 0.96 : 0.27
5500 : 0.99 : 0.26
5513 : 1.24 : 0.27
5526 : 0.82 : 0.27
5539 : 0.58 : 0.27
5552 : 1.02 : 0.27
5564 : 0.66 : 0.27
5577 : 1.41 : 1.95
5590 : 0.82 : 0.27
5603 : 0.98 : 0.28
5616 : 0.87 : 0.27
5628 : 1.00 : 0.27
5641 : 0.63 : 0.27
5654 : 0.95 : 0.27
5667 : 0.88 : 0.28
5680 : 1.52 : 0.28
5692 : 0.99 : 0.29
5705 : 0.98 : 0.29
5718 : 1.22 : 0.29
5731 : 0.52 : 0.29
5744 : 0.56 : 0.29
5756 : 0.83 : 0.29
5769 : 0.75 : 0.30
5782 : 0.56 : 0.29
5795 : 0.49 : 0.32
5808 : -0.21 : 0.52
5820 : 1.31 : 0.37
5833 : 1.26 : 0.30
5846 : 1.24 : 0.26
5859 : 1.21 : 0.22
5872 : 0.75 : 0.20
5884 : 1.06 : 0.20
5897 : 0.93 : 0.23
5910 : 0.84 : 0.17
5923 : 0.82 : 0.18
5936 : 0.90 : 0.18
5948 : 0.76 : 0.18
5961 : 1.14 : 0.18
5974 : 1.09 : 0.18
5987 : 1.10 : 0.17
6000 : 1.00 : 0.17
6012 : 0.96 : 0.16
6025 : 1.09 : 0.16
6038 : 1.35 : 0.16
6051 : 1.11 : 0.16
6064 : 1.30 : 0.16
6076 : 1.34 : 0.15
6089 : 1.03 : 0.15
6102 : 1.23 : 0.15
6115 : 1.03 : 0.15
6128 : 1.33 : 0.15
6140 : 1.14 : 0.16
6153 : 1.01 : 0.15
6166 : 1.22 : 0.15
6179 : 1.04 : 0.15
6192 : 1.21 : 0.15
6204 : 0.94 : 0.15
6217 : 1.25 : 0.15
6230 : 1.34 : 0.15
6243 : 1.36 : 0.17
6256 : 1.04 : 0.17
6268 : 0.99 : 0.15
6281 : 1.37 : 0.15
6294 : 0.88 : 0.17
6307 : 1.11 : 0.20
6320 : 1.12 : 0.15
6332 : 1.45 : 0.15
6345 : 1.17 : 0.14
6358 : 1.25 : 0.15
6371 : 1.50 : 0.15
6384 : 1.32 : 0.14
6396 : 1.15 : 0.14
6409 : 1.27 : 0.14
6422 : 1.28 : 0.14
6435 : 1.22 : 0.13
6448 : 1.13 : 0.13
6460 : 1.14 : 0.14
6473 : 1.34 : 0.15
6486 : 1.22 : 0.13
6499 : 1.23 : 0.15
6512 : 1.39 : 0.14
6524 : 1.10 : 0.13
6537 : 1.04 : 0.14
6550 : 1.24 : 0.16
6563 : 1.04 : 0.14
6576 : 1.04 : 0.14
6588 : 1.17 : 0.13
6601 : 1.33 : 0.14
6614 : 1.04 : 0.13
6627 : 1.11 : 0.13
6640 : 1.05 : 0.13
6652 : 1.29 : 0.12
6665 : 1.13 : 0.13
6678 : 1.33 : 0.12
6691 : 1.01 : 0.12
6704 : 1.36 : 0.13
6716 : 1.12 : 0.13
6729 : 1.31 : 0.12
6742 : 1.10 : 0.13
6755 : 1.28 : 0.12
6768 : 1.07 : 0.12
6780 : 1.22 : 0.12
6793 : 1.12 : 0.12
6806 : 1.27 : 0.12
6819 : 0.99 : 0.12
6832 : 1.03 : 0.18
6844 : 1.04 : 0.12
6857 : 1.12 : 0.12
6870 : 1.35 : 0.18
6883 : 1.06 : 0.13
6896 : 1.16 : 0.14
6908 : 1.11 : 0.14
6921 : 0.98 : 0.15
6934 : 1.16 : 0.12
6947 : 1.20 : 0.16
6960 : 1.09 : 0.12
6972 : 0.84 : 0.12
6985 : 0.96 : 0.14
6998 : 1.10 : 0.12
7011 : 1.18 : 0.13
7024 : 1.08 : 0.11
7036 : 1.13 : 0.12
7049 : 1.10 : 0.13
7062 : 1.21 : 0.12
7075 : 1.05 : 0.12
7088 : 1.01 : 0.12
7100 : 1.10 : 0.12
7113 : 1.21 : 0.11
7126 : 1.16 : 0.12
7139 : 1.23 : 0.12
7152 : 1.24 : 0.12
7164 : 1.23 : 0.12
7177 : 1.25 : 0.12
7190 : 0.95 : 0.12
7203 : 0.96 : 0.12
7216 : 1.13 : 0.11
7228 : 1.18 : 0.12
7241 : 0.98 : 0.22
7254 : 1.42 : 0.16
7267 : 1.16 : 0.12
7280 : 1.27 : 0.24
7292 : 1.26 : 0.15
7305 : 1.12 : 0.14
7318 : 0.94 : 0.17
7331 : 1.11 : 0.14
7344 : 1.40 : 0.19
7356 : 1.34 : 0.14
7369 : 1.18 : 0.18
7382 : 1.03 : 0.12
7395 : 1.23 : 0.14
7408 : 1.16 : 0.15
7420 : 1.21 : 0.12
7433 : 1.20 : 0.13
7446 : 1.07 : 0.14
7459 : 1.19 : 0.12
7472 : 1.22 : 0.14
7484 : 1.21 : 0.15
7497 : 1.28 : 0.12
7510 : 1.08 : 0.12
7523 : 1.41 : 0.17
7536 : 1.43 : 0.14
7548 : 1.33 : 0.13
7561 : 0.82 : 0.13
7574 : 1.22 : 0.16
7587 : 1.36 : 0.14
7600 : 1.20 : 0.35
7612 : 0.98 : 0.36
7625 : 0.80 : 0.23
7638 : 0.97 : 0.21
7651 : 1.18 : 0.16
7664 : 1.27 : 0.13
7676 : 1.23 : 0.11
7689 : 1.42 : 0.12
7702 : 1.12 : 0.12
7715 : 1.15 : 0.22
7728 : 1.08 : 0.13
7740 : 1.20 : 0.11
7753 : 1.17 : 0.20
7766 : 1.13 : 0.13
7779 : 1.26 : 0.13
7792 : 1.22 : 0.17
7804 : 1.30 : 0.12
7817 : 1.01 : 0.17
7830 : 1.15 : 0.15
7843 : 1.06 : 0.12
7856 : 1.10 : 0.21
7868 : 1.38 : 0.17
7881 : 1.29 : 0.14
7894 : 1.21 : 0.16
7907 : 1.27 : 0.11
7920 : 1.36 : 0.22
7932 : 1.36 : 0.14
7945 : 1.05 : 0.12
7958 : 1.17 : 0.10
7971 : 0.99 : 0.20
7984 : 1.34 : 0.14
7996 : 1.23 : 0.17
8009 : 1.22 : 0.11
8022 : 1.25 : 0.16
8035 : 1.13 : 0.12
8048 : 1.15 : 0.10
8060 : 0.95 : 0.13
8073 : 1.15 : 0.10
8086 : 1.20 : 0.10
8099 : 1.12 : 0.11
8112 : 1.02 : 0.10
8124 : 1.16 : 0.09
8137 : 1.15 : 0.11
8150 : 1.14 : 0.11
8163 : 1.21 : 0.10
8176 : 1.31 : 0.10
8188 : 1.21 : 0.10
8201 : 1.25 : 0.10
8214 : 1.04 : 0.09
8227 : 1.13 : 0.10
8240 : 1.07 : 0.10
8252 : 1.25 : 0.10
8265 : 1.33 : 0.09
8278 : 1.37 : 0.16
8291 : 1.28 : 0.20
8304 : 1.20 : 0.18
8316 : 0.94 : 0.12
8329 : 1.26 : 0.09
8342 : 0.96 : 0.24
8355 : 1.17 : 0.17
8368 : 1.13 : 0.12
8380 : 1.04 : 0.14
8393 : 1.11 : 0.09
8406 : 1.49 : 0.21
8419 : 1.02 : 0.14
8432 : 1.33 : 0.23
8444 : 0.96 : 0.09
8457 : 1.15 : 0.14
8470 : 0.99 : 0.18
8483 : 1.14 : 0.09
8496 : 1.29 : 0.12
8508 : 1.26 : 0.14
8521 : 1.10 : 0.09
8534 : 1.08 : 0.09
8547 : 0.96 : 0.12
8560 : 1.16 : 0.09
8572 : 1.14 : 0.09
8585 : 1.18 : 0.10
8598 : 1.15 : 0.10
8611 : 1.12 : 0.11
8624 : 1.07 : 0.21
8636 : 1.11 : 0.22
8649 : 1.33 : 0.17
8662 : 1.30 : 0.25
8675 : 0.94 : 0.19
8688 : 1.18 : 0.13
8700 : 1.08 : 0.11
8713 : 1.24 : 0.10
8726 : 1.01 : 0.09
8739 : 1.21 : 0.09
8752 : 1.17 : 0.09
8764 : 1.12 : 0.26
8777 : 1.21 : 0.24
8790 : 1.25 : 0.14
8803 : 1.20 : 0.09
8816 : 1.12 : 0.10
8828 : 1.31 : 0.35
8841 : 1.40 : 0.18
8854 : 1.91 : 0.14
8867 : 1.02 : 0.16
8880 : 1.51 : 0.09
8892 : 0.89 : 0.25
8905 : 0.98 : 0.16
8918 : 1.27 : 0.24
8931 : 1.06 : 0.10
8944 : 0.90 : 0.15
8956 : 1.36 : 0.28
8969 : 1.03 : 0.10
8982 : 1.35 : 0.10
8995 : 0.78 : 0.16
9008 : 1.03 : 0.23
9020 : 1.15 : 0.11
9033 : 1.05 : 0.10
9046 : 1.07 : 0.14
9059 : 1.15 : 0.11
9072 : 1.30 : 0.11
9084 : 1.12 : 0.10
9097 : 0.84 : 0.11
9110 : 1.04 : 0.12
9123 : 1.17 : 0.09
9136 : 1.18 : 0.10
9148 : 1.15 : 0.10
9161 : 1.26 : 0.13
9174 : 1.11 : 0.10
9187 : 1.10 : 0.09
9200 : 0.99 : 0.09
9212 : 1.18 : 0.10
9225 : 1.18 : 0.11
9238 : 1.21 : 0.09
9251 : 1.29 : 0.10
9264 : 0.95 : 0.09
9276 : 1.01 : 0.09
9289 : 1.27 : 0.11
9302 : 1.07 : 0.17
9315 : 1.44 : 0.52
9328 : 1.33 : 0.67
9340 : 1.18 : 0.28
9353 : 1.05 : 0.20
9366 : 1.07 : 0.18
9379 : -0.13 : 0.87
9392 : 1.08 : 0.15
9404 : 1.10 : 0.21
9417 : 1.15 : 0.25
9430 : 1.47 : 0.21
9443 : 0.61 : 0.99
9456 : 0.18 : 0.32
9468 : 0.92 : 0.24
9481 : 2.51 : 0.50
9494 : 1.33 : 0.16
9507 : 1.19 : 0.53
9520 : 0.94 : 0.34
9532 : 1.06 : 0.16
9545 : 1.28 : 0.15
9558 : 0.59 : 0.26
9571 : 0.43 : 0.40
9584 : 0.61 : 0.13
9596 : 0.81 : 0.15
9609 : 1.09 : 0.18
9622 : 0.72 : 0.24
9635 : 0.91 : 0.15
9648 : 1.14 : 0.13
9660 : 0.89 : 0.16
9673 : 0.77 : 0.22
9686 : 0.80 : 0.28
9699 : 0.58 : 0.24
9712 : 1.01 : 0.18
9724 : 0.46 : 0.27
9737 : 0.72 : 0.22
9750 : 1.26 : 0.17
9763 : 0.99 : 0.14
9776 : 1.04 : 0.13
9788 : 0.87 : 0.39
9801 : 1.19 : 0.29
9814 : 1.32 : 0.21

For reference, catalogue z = 0.35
